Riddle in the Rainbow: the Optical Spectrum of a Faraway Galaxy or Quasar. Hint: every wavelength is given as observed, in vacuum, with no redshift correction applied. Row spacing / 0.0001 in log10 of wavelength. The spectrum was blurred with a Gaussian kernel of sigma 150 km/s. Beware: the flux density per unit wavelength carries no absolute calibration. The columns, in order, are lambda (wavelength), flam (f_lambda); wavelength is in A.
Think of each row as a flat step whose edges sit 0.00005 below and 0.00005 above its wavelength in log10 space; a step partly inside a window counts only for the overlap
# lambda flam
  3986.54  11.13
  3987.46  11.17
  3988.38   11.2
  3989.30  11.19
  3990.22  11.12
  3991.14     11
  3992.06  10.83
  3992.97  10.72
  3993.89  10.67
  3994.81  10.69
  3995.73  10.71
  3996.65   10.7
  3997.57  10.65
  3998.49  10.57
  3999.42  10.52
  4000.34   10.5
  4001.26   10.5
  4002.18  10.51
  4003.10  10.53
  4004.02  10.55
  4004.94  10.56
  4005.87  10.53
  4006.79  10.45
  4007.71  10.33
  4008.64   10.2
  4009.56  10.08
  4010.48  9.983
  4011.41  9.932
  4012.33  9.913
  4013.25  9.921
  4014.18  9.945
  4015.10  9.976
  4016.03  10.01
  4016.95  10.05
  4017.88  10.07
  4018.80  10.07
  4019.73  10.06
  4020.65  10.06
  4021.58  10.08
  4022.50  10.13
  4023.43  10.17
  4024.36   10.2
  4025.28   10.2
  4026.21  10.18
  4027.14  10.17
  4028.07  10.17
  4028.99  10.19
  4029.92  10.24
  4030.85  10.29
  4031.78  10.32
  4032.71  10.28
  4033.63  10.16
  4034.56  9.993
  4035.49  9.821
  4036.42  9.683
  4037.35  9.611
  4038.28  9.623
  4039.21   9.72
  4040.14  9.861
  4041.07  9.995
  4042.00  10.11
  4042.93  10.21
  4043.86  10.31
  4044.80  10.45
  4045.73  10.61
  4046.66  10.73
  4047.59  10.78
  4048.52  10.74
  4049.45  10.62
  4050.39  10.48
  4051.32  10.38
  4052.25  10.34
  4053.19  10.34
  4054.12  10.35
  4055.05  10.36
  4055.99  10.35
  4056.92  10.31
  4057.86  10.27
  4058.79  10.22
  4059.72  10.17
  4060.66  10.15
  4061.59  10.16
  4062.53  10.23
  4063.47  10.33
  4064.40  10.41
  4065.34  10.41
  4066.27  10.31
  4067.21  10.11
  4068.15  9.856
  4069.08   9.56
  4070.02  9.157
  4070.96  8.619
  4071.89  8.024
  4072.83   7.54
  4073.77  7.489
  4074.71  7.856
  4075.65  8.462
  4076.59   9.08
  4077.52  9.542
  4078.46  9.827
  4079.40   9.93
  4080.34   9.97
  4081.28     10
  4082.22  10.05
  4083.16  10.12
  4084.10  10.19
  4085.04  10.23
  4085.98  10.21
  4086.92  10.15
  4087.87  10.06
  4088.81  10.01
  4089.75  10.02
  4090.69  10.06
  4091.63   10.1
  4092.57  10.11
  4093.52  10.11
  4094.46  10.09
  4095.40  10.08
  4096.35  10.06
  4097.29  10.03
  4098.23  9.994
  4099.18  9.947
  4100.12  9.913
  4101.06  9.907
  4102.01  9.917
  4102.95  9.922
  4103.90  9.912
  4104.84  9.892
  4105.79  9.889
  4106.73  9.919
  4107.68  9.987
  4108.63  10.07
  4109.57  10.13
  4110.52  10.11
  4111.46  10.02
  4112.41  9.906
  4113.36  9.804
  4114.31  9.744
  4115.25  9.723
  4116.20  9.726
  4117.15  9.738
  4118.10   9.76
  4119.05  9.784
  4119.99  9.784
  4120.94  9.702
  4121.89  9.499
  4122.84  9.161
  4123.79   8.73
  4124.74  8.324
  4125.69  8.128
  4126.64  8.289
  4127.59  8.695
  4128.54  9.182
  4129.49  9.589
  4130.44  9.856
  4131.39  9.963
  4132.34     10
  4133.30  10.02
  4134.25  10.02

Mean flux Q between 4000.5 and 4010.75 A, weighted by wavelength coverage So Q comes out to 10.4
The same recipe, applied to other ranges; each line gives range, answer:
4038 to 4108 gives 9.94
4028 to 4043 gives 10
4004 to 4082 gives 9.98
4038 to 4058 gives 10.3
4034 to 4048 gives 10.1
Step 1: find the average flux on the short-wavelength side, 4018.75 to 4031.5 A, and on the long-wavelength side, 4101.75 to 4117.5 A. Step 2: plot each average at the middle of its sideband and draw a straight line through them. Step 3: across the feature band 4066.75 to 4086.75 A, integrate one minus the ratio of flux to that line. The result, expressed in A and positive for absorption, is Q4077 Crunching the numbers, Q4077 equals 1.3 A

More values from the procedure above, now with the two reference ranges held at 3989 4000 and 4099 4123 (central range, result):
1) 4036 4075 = 1.4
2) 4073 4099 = 0.8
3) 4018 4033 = 0.5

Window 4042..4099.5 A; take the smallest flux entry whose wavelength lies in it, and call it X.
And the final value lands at 7.489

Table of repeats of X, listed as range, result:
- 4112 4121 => 9.702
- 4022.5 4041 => 9.611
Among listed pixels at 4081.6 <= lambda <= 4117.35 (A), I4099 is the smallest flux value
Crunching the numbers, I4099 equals 9.723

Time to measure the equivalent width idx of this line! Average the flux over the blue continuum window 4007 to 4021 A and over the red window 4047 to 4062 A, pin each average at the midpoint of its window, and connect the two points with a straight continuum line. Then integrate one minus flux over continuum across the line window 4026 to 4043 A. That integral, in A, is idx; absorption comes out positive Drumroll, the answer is 0.3 A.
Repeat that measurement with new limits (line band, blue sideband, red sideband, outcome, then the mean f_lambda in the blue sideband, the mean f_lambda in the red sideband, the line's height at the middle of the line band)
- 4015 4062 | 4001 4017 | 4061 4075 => -2.0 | 10.2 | 9.36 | 9.79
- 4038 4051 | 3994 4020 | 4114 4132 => -0.4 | 10.3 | 9.34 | 10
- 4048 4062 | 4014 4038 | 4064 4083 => -1.1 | 10.1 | 9.32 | 9.62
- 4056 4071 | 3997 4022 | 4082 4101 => 0.1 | 10.2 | 10.1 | 10.1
